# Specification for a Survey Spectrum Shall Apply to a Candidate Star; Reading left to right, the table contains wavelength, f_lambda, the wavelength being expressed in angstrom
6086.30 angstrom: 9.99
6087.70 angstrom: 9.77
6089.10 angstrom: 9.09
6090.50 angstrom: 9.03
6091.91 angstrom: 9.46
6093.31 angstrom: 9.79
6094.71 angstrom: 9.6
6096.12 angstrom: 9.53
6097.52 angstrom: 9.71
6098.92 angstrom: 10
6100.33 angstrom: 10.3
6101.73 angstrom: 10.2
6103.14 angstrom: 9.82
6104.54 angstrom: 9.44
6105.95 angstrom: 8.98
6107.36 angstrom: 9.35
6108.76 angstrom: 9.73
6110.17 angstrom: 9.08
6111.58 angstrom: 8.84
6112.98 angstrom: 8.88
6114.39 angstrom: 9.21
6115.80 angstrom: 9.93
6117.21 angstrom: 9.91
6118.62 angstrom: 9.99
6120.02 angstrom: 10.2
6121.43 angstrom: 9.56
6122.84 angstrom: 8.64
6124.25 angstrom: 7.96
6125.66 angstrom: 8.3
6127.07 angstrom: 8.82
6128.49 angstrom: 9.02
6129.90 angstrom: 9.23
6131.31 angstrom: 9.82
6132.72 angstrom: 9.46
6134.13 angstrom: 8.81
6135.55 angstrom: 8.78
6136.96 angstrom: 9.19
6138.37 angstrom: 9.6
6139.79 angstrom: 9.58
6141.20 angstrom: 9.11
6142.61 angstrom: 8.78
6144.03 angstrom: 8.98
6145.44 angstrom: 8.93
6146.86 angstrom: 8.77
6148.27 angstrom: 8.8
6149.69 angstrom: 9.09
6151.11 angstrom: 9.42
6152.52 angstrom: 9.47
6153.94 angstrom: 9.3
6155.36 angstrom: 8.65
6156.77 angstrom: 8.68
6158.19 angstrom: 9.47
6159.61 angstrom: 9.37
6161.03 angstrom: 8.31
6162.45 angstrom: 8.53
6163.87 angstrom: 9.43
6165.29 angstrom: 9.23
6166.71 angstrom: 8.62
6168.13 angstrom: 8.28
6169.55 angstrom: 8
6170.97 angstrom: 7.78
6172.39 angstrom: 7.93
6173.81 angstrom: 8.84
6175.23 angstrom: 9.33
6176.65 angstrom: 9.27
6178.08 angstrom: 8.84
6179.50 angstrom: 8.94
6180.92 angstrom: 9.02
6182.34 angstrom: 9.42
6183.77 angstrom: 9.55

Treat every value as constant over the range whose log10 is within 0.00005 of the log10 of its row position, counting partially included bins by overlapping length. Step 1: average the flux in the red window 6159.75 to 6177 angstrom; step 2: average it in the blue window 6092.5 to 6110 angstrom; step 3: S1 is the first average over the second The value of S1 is 0.9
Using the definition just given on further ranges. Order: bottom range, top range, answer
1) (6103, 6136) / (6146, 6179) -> 0.96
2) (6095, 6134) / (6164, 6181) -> 0.92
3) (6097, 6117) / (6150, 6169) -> 0.94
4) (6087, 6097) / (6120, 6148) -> 0.95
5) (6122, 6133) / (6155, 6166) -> 1.01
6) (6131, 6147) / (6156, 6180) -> 0.96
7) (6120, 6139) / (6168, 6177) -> 0.94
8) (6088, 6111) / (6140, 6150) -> 0.94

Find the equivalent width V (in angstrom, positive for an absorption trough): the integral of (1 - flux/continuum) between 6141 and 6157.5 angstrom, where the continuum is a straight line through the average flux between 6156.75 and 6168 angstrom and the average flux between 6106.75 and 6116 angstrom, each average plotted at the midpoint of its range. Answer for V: 0.03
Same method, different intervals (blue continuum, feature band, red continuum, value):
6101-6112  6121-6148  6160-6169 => 0.3 angstrom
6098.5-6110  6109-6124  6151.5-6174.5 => 0.2 angstrom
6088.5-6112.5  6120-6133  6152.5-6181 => 0.3 angstrom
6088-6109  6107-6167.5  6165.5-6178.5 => -0.5 angstrom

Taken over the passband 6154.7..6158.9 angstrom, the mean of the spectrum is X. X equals 8.95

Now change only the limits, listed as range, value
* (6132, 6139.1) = 9.17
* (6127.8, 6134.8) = 9.28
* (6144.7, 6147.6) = 8.87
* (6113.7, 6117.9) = 9.68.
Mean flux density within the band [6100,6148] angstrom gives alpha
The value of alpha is 9.26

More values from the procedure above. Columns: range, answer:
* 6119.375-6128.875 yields 8.91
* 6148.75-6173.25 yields 8.8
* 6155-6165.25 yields 8.95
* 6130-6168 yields 9.07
